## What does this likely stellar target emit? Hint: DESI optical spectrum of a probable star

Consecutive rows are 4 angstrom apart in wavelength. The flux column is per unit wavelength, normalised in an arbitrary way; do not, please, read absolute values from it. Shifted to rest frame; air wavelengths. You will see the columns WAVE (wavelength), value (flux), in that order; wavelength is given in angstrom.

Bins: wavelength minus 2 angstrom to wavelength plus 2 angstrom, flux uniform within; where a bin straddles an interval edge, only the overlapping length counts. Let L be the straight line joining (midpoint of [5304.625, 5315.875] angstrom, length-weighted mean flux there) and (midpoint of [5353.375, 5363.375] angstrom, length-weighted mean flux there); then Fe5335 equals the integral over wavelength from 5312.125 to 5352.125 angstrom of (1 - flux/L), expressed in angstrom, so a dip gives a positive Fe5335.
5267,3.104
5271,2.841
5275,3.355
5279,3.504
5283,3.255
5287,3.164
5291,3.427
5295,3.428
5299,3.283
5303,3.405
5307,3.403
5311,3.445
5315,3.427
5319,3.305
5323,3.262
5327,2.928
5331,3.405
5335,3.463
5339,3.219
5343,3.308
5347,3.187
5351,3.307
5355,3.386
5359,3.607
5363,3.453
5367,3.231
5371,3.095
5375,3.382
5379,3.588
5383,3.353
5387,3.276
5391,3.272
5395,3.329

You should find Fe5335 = 2.0 angstrom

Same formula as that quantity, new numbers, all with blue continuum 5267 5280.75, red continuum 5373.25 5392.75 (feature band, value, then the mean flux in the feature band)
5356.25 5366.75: -0.4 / 3.47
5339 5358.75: 0.0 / 3.32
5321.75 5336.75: 0.1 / 3.26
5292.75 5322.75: -1.1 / 3.38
